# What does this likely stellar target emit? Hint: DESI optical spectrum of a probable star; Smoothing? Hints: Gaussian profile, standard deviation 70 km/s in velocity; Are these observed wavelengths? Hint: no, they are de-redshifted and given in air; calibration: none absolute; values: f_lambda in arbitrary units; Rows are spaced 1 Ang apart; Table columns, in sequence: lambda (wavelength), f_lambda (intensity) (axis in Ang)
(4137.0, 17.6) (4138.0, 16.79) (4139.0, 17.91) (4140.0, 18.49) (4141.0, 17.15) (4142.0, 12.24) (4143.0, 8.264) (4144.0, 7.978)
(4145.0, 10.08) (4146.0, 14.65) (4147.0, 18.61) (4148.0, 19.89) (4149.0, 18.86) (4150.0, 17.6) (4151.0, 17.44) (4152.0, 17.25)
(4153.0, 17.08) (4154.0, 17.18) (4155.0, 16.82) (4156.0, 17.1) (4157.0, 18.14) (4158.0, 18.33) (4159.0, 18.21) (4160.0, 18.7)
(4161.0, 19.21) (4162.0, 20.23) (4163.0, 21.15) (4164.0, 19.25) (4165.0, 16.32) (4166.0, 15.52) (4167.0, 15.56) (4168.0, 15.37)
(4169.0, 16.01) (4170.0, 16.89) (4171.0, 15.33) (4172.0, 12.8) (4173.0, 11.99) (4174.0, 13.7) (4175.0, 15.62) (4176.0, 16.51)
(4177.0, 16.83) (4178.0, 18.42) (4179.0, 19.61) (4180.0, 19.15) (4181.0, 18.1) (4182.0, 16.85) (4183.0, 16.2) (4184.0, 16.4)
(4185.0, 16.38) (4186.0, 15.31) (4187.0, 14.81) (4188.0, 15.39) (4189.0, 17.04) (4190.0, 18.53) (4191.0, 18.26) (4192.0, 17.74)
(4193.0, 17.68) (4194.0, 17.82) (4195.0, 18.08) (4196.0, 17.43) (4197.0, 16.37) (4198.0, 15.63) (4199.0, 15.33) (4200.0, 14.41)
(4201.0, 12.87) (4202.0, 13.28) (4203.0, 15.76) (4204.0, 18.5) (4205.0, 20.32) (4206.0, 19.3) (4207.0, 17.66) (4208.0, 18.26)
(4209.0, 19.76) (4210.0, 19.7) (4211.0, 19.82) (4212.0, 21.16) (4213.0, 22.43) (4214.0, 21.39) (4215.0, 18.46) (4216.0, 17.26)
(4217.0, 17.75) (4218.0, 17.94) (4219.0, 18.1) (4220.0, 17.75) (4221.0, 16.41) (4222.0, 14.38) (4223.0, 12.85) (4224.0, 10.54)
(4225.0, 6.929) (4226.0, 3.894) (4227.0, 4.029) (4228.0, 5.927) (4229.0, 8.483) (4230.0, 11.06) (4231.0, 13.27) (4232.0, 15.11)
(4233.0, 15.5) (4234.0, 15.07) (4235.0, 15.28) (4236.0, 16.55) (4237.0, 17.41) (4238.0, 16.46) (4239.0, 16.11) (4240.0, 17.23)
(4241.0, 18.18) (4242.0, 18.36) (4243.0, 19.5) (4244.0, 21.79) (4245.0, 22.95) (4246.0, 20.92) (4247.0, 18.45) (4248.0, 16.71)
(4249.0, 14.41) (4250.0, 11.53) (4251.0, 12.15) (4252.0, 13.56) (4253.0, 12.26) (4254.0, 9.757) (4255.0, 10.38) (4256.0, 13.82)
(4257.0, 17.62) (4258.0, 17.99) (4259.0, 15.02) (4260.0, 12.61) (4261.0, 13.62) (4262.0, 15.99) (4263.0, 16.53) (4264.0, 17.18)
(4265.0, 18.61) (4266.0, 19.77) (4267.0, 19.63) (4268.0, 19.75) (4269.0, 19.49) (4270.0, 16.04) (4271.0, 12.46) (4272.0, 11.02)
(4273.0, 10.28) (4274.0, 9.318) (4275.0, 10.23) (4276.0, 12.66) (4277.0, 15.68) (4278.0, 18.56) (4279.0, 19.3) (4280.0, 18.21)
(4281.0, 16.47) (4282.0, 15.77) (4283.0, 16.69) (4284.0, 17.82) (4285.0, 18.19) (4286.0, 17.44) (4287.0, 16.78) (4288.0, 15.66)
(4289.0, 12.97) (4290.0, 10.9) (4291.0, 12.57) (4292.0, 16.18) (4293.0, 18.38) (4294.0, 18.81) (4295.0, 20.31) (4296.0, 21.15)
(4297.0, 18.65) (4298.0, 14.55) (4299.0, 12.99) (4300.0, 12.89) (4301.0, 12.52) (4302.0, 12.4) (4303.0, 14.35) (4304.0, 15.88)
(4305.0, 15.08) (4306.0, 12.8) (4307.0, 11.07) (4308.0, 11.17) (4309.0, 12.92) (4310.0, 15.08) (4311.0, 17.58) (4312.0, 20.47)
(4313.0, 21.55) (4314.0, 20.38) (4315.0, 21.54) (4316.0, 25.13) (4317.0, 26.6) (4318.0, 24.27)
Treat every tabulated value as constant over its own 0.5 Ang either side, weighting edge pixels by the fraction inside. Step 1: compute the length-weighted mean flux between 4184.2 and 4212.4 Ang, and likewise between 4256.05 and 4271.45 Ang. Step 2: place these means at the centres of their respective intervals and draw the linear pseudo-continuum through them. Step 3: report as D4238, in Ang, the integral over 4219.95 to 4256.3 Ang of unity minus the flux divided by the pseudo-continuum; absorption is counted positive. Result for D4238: 6.0 Ang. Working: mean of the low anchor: 17.2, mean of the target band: 14.1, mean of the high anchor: 16.7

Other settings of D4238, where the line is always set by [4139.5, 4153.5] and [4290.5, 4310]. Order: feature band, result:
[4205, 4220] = -3.9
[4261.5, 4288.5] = -1.9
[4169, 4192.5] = -1.7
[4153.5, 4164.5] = -2.3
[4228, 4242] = 0.3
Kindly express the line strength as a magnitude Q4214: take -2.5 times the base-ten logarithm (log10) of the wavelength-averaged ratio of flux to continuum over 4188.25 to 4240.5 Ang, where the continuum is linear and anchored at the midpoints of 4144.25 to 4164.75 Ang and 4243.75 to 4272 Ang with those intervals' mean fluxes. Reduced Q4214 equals 0.06 mag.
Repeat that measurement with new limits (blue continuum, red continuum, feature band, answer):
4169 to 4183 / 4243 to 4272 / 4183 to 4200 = -0.03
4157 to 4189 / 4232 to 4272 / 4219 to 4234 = 0.39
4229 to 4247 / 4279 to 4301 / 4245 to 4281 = 0.09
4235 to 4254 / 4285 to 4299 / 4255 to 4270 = -0.01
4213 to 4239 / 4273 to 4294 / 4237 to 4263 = -0.09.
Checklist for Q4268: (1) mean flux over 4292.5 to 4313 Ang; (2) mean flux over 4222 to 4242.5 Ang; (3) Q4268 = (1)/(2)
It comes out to 1.20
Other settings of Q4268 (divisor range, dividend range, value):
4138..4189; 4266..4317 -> 0.98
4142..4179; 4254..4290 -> 0.95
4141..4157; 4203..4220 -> 1.23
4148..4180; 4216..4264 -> 0.86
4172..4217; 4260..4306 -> 0.91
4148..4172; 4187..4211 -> 0.98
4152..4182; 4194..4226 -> 0.98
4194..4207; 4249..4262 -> 0.82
